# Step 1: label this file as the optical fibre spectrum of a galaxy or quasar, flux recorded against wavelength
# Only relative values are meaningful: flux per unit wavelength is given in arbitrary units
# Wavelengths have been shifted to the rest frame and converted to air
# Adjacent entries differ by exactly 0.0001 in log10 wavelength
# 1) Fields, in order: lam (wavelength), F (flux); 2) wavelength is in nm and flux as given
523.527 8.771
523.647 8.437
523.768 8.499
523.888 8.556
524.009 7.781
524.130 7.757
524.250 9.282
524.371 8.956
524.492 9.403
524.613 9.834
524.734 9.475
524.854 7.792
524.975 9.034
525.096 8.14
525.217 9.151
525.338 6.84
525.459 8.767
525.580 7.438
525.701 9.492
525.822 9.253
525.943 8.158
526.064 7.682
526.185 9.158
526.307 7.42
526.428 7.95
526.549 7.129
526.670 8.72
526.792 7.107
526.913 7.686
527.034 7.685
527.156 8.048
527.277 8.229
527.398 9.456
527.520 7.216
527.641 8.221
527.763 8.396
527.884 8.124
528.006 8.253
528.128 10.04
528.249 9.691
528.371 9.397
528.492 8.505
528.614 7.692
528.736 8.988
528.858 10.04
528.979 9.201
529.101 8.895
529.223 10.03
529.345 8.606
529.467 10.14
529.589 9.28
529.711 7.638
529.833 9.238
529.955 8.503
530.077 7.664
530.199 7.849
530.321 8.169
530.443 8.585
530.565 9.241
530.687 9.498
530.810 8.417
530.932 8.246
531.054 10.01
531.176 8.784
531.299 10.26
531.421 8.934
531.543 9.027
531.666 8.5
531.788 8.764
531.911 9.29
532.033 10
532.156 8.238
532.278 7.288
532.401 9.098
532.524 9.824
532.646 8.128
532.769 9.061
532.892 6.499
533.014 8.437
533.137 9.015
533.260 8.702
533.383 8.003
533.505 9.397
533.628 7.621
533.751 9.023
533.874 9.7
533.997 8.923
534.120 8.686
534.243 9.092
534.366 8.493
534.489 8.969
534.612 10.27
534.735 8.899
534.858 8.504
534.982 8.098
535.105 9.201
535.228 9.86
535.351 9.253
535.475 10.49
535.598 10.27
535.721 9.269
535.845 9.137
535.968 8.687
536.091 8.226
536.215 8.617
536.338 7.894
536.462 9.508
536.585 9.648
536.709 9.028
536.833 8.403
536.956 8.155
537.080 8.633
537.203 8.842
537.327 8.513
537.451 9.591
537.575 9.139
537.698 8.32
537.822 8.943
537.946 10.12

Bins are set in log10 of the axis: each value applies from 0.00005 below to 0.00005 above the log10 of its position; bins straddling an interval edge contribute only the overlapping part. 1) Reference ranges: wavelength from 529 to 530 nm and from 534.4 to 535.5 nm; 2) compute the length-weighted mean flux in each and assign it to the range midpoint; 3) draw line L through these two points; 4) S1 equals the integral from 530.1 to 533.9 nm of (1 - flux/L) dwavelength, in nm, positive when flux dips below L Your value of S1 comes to 0.16 nm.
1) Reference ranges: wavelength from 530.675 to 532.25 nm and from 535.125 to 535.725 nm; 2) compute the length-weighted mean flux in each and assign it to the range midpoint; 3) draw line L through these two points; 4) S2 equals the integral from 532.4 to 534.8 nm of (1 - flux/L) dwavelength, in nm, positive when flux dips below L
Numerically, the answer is 0.17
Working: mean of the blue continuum 9.02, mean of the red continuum 9.85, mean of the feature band 8.79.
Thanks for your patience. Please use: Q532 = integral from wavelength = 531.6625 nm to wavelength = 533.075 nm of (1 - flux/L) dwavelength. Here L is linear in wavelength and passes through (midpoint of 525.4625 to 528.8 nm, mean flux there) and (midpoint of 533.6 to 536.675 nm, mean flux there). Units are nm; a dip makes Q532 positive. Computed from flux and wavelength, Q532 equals 0.035 nm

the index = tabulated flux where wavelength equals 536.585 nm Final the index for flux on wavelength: 9.648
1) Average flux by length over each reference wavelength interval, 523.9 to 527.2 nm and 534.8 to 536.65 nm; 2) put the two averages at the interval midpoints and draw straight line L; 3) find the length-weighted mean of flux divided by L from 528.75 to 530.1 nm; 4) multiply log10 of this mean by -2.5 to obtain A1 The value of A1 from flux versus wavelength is -0.05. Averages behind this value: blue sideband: 8.34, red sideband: 9.11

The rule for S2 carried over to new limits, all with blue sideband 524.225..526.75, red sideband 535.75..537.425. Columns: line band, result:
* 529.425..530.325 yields 0.00 nm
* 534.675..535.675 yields -0.07 nm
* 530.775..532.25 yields -0.06 nm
